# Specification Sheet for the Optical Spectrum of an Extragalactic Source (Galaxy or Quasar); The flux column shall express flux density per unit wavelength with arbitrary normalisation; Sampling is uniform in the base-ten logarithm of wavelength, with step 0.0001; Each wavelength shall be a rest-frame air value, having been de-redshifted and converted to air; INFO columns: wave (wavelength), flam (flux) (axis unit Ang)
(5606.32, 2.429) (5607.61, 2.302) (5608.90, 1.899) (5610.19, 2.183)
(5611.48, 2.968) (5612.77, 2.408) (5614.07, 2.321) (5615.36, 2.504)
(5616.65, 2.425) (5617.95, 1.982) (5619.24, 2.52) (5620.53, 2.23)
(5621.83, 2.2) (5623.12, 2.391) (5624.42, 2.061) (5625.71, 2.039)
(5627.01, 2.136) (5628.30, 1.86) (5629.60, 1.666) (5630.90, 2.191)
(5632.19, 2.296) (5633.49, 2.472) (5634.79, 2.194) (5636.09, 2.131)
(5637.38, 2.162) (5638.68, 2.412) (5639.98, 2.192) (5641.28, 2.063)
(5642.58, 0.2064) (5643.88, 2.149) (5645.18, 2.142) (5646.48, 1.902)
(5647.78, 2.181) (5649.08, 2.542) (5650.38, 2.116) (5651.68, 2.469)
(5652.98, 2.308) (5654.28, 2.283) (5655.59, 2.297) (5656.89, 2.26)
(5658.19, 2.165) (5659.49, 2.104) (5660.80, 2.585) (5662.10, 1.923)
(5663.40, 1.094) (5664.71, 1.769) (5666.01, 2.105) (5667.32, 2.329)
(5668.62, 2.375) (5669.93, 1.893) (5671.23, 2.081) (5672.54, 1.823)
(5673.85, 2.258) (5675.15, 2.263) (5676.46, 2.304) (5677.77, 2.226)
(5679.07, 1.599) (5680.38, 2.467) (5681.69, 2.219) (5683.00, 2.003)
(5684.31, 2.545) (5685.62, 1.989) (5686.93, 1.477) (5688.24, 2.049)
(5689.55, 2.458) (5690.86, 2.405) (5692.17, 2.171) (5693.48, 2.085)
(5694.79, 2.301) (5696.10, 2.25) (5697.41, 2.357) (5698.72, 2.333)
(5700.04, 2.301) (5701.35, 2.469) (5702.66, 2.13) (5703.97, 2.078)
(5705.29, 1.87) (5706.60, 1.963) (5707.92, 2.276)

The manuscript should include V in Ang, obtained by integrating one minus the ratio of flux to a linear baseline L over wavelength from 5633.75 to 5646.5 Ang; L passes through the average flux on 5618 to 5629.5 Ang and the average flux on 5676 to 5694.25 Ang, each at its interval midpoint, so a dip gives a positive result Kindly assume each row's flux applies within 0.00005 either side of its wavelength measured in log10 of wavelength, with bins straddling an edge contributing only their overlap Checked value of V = 1.02 Ang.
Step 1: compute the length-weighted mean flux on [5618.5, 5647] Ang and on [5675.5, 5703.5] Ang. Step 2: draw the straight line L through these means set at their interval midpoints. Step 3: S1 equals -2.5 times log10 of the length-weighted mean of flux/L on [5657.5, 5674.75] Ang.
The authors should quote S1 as 0.05 mag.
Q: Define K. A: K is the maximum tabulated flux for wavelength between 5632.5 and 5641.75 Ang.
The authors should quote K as 2.472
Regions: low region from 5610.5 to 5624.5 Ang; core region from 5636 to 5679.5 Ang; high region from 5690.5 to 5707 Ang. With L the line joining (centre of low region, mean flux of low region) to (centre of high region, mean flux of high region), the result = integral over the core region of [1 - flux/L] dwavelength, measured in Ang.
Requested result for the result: 4.0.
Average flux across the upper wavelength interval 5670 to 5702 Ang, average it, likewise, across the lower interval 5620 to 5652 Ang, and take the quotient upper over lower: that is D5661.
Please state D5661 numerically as 1.04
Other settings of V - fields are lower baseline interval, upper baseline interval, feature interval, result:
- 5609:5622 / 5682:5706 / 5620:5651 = 3.15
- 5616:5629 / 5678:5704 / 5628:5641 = 0.12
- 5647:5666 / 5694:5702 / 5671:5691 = 1.12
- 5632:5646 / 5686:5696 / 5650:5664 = -0.58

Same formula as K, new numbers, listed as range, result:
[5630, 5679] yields 2.585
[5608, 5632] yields 2.968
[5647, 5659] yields 2.542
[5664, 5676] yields 2.375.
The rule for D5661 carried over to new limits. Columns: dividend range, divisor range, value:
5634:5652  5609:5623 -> 0.87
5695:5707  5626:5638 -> 1.04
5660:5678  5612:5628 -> 0.91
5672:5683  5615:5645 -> 1.02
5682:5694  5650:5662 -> 0.94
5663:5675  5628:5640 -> 0.92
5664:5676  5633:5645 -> 1.05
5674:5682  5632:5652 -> 1.04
